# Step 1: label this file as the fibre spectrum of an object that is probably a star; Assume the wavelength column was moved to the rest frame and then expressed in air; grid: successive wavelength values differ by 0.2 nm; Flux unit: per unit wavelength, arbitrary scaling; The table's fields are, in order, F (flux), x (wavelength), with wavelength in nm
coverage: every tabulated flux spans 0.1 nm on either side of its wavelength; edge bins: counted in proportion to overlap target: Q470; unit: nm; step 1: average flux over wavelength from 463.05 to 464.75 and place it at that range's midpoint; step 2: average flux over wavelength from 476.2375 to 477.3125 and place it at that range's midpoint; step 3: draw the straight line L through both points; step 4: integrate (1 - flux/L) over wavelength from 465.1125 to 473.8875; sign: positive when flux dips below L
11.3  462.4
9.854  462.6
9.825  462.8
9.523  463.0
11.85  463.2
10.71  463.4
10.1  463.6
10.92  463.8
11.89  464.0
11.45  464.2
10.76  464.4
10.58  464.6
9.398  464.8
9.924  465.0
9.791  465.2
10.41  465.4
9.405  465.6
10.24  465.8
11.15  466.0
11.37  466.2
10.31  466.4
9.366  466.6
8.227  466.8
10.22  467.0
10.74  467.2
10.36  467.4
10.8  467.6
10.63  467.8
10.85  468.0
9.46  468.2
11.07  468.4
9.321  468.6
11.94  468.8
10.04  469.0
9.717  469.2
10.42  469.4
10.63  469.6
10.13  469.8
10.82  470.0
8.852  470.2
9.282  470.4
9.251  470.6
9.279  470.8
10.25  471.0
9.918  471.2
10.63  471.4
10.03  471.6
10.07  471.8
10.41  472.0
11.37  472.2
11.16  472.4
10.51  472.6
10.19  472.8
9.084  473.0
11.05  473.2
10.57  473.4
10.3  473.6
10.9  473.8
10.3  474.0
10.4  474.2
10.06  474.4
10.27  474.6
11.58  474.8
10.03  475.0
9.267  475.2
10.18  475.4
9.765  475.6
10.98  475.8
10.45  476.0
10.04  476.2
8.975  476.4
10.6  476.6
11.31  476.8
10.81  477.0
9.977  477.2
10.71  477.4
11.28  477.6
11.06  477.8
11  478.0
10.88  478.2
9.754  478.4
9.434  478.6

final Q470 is 0.35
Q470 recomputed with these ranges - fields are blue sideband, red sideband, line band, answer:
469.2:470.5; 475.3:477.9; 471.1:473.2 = -0.04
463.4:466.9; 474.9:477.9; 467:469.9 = -0.03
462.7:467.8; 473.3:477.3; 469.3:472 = 0.10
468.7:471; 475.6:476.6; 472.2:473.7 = -0.06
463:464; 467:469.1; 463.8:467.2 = 0.12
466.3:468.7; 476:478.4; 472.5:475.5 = 0.03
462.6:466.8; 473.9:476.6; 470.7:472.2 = 0.01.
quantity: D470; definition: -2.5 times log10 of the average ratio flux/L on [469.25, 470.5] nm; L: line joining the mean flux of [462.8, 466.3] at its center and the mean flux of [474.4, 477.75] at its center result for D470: 0.05 mag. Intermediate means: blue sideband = 10.5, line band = 10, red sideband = 10.4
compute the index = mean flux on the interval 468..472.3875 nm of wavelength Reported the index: 10.2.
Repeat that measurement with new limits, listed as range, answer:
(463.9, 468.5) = 10.4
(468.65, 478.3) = 10.3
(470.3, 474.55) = 10.2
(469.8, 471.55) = 9.81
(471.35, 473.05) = 10.4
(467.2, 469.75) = 10.4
